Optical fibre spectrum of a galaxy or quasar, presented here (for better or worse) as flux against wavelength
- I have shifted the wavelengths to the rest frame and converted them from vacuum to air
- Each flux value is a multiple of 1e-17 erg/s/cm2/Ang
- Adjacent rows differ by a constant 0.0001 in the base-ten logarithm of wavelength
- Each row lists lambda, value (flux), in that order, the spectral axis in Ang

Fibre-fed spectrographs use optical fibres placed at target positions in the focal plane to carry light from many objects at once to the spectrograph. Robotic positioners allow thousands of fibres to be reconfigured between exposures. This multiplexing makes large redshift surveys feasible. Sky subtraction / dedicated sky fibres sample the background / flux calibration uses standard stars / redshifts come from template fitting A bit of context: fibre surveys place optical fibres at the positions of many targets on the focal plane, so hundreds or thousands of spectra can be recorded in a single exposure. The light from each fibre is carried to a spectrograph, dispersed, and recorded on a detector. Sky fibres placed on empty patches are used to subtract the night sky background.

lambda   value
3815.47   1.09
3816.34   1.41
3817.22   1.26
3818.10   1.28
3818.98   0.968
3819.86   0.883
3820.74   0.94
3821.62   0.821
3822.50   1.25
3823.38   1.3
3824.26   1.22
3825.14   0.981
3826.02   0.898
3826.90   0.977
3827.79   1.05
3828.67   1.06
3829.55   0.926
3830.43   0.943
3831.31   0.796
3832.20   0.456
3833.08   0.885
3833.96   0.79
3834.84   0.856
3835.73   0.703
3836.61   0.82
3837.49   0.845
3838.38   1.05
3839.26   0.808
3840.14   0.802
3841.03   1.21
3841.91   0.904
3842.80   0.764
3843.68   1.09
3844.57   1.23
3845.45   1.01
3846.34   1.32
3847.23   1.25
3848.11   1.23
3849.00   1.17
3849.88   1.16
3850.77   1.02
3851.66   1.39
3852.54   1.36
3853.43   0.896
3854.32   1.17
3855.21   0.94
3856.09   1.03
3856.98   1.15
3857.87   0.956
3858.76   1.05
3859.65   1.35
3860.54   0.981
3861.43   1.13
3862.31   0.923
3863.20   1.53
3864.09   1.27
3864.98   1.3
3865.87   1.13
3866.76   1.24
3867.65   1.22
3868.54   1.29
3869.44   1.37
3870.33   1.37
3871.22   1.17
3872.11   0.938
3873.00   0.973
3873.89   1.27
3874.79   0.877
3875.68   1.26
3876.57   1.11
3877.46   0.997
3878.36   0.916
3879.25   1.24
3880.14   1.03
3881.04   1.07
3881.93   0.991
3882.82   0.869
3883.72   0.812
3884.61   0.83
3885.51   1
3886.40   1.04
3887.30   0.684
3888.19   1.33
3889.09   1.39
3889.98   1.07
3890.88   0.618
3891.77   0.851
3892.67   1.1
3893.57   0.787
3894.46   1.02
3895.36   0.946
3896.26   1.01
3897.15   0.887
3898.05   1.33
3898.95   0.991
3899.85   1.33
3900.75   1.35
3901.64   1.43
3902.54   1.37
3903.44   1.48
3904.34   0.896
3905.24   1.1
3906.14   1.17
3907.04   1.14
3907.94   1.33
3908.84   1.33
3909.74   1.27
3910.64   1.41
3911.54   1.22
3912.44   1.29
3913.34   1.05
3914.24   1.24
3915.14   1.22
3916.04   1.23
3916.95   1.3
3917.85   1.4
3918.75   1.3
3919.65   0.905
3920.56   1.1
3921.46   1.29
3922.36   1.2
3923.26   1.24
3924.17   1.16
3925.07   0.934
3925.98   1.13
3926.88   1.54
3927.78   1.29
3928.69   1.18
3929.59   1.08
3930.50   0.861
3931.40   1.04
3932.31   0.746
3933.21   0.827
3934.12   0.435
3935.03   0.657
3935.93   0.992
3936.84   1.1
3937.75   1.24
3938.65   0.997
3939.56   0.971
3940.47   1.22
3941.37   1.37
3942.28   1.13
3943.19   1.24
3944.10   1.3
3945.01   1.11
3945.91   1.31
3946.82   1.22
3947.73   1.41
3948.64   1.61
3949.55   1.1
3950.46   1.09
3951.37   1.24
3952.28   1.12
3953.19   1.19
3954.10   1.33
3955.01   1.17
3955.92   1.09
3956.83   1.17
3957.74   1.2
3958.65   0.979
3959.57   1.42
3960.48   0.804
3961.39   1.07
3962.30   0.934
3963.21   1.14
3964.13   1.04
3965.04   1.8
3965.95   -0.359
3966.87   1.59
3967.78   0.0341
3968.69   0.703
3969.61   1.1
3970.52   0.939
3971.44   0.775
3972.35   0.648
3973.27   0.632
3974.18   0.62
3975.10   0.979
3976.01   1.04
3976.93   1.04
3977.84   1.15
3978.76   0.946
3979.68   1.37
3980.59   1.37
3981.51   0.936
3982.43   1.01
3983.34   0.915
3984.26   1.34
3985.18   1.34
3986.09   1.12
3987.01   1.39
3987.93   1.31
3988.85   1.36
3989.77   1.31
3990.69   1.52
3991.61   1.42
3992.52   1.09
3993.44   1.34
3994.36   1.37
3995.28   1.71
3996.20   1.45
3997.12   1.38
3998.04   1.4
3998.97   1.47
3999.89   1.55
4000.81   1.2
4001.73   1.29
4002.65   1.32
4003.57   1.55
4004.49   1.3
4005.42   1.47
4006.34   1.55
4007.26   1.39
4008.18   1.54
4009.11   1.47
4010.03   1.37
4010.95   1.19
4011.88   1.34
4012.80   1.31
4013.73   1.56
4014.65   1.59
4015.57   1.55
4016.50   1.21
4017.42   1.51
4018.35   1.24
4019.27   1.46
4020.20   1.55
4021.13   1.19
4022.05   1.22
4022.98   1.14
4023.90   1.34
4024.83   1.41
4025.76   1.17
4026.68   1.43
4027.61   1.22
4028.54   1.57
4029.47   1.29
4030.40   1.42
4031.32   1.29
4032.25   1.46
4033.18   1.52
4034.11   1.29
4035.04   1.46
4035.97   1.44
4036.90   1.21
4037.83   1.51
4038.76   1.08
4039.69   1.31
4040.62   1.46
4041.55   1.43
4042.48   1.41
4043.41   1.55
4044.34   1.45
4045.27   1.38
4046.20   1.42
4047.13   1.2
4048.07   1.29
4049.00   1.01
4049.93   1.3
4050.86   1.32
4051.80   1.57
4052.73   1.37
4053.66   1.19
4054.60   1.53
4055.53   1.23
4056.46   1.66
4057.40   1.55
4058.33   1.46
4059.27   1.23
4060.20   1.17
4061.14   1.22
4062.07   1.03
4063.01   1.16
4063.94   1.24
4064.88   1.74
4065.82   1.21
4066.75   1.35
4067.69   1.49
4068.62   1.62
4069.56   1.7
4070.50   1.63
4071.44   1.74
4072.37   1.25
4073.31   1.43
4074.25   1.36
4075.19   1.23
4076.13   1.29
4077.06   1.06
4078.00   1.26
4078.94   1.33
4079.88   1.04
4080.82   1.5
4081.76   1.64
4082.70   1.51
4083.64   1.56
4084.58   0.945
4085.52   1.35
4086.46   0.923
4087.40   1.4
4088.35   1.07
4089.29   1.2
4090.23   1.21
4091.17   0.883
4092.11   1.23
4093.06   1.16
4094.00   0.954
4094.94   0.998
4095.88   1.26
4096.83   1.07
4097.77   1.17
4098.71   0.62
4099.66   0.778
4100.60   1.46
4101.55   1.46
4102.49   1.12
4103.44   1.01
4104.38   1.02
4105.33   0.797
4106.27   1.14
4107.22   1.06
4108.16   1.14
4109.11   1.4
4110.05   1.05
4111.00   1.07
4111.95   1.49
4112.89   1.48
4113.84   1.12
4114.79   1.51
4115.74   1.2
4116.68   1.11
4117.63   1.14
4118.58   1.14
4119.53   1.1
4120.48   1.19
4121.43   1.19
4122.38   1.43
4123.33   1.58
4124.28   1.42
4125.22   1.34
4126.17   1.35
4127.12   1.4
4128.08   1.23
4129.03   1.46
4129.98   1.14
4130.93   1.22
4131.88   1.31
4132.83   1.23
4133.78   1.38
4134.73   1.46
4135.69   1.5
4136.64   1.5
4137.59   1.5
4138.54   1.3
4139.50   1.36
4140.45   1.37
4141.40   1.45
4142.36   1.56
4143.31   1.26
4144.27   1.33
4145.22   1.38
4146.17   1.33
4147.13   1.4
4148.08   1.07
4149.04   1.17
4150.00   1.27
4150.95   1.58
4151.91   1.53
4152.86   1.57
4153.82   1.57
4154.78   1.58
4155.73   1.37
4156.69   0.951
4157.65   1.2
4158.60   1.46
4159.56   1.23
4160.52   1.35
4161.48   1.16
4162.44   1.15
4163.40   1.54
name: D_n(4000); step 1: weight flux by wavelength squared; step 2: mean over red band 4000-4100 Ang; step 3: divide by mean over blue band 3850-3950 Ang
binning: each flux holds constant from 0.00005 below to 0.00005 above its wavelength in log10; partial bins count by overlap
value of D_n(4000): 1.27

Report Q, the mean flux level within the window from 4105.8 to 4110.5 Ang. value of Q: 1.16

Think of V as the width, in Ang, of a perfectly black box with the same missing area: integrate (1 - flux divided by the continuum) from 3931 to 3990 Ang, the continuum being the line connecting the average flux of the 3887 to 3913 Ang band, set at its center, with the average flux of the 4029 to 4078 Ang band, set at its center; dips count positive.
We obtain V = 7.9 Ang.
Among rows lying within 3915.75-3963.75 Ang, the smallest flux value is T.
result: 0.435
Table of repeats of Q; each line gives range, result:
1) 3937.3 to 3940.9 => 1.11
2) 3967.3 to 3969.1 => 0.379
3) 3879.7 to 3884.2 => 0.953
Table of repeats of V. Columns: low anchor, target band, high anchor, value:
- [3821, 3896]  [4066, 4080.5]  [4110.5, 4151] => -1.4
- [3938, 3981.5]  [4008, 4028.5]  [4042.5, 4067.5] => -2.1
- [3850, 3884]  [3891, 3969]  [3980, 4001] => 6.4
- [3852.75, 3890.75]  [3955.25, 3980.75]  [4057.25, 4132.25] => 4.3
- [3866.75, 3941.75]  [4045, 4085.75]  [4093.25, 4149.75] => -4.9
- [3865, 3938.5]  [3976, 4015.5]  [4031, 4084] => -2.0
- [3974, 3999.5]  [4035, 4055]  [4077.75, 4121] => -2.4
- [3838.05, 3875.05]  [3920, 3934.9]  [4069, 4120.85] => 1.3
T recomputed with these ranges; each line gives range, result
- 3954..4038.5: -0.359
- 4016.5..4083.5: 1.01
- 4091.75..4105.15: 0.62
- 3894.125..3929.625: 0.887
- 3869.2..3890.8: 0.684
